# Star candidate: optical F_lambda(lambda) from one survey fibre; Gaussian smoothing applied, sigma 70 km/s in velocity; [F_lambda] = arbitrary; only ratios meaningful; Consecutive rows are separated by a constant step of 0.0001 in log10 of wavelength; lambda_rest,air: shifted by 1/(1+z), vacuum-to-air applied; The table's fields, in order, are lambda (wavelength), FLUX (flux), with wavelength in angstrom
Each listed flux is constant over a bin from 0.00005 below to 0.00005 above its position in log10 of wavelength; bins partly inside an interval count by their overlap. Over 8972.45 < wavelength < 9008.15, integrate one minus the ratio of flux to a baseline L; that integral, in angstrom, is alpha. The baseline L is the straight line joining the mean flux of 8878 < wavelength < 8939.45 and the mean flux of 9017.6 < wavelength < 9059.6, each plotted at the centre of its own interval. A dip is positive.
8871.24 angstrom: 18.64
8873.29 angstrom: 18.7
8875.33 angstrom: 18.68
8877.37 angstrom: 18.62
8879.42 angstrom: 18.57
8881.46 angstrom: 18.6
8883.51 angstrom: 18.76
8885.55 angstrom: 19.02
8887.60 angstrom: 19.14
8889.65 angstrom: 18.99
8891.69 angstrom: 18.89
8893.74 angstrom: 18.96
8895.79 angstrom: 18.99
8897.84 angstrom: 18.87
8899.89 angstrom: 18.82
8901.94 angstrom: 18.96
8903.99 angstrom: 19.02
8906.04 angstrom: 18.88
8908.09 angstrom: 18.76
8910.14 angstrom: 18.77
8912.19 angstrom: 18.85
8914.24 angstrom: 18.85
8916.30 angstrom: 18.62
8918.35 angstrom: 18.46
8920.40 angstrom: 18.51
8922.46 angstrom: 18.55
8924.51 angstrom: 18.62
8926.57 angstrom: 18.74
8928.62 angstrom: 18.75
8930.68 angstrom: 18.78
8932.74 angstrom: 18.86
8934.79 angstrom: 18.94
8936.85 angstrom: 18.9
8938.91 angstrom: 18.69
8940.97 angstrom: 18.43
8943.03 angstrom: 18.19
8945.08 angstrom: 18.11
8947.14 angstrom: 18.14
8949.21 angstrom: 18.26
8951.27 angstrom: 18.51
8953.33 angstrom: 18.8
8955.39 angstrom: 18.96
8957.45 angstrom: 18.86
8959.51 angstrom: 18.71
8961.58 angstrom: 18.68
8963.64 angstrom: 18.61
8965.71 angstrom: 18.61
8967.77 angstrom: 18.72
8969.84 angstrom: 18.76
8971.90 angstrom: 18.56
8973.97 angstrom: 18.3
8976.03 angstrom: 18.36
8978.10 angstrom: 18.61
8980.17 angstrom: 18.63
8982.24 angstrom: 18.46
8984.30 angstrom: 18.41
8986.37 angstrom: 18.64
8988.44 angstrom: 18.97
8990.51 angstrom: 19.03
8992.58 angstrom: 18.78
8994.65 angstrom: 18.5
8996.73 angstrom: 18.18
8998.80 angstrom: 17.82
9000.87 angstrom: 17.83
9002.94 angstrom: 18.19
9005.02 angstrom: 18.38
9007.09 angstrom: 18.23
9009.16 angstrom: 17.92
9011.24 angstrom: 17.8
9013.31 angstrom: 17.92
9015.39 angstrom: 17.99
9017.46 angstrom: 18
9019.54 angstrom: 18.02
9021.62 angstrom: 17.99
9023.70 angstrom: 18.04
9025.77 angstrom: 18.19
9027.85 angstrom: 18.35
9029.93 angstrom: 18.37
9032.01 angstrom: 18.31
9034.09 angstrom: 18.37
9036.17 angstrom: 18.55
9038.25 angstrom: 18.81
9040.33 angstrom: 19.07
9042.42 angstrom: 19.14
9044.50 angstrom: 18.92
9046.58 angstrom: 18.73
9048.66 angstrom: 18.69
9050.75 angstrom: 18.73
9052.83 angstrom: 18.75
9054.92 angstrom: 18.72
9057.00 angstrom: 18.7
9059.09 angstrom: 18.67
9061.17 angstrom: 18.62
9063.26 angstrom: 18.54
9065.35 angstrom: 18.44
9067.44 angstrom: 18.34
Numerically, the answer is 0.4 angstrom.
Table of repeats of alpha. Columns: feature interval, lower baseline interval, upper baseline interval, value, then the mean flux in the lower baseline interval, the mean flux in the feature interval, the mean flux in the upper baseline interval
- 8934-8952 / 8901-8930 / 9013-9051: 0.20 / 18.7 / 18.4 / 18.4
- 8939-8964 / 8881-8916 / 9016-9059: 0.29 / 18.9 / 18.5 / 18.5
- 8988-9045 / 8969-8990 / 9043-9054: 1.09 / 18.6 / 18.3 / 18.8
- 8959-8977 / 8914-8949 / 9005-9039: -0.16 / 18.6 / 18.6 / 18.2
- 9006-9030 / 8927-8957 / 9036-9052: 0.93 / 18.6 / 18.1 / 18.8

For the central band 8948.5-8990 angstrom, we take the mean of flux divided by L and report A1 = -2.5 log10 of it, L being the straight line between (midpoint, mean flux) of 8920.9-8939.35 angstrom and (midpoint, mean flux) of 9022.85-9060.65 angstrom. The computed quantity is 0.004 mag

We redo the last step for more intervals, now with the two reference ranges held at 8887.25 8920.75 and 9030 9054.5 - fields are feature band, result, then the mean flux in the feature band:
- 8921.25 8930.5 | 0.01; 18.7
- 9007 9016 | 0.05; 17.9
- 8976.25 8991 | 0.01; 18.6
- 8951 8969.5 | 0.00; 18.7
